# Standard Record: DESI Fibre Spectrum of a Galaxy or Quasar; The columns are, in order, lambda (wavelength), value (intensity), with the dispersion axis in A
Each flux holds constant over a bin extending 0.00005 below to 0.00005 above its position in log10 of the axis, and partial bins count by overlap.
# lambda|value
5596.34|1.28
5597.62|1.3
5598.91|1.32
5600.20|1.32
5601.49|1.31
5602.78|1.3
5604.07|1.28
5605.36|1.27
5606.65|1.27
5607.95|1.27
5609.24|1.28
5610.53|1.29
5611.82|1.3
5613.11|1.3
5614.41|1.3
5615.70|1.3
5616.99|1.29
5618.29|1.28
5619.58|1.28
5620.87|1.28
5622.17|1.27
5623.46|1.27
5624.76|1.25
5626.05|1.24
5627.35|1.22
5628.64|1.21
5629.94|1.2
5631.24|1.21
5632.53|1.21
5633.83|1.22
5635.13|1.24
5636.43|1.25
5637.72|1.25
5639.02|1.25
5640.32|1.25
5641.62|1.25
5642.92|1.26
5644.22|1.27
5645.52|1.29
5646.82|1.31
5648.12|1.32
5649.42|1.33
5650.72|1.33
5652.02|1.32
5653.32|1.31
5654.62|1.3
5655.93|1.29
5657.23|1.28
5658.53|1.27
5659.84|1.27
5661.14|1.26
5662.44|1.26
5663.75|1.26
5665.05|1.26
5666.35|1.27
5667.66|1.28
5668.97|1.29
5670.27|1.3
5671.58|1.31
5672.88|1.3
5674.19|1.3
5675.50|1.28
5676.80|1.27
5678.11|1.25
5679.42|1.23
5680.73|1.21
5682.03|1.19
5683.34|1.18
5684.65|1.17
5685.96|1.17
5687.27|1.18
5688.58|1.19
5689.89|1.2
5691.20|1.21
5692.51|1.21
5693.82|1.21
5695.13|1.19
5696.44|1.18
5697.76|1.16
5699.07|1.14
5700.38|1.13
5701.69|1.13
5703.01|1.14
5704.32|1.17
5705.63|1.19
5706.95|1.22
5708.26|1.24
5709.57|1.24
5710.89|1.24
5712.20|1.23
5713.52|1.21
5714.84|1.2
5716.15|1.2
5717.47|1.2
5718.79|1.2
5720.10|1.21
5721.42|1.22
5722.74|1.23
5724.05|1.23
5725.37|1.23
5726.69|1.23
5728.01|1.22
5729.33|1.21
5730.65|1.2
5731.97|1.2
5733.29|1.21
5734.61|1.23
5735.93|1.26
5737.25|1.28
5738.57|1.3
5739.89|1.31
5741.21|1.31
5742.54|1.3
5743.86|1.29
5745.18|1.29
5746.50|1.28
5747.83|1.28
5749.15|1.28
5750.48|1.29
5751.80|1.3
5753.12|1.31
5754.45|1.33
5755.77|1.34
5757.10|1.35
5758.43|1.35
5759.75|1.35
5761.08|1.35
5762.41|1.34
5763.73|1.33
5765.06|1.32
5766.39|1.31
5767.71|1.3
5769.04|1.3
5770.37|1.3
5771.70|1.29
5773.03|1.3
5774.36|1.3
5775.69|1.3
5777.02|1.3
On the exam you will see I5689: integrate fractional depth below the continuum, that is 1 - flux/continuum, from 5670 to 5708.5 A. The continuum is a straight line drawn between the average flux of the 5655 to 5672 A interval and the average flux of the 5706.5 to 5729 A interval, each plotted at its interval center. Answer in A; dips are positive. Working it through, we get 1.3 A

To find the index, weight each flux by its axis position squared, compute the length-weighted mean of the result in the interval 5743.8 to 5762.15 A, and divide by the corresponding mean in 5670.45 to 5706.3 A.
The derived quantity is 1.1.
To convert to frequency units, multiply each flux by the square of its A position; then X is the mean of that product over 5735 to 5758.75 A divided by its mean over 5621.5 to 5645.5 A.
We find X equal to 1.09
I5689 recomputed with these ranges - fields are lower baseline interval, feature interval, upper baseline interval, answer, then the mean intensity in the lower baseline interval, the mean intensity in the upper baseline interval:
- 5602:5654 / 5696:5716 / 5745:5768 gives 1.7 A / 1.27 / 1.32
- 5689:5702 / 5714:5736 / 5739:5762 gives 0.6 A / 1.18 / 1.31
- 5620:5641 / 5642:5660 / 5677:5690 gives -1.1 A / 1.24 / 1.2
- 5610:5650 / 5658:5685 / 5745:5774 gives 0.4 A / 1.26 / 1.31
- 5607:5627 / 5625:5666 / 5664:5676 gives 0.6 A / 1.28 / 1.29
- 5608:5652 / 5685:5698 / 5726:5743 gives 0.7 A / 1.27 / 1.25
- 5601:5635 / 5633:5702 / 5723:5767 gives 1.4 A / 1.26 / 1.28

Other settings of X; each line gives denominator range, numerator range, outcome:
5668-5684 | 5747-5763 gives 1.08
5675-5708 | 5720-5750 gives 1.07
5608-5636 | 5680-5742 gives 0.99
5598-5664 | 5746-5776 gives 1.08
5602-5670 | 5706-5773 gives 1.04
